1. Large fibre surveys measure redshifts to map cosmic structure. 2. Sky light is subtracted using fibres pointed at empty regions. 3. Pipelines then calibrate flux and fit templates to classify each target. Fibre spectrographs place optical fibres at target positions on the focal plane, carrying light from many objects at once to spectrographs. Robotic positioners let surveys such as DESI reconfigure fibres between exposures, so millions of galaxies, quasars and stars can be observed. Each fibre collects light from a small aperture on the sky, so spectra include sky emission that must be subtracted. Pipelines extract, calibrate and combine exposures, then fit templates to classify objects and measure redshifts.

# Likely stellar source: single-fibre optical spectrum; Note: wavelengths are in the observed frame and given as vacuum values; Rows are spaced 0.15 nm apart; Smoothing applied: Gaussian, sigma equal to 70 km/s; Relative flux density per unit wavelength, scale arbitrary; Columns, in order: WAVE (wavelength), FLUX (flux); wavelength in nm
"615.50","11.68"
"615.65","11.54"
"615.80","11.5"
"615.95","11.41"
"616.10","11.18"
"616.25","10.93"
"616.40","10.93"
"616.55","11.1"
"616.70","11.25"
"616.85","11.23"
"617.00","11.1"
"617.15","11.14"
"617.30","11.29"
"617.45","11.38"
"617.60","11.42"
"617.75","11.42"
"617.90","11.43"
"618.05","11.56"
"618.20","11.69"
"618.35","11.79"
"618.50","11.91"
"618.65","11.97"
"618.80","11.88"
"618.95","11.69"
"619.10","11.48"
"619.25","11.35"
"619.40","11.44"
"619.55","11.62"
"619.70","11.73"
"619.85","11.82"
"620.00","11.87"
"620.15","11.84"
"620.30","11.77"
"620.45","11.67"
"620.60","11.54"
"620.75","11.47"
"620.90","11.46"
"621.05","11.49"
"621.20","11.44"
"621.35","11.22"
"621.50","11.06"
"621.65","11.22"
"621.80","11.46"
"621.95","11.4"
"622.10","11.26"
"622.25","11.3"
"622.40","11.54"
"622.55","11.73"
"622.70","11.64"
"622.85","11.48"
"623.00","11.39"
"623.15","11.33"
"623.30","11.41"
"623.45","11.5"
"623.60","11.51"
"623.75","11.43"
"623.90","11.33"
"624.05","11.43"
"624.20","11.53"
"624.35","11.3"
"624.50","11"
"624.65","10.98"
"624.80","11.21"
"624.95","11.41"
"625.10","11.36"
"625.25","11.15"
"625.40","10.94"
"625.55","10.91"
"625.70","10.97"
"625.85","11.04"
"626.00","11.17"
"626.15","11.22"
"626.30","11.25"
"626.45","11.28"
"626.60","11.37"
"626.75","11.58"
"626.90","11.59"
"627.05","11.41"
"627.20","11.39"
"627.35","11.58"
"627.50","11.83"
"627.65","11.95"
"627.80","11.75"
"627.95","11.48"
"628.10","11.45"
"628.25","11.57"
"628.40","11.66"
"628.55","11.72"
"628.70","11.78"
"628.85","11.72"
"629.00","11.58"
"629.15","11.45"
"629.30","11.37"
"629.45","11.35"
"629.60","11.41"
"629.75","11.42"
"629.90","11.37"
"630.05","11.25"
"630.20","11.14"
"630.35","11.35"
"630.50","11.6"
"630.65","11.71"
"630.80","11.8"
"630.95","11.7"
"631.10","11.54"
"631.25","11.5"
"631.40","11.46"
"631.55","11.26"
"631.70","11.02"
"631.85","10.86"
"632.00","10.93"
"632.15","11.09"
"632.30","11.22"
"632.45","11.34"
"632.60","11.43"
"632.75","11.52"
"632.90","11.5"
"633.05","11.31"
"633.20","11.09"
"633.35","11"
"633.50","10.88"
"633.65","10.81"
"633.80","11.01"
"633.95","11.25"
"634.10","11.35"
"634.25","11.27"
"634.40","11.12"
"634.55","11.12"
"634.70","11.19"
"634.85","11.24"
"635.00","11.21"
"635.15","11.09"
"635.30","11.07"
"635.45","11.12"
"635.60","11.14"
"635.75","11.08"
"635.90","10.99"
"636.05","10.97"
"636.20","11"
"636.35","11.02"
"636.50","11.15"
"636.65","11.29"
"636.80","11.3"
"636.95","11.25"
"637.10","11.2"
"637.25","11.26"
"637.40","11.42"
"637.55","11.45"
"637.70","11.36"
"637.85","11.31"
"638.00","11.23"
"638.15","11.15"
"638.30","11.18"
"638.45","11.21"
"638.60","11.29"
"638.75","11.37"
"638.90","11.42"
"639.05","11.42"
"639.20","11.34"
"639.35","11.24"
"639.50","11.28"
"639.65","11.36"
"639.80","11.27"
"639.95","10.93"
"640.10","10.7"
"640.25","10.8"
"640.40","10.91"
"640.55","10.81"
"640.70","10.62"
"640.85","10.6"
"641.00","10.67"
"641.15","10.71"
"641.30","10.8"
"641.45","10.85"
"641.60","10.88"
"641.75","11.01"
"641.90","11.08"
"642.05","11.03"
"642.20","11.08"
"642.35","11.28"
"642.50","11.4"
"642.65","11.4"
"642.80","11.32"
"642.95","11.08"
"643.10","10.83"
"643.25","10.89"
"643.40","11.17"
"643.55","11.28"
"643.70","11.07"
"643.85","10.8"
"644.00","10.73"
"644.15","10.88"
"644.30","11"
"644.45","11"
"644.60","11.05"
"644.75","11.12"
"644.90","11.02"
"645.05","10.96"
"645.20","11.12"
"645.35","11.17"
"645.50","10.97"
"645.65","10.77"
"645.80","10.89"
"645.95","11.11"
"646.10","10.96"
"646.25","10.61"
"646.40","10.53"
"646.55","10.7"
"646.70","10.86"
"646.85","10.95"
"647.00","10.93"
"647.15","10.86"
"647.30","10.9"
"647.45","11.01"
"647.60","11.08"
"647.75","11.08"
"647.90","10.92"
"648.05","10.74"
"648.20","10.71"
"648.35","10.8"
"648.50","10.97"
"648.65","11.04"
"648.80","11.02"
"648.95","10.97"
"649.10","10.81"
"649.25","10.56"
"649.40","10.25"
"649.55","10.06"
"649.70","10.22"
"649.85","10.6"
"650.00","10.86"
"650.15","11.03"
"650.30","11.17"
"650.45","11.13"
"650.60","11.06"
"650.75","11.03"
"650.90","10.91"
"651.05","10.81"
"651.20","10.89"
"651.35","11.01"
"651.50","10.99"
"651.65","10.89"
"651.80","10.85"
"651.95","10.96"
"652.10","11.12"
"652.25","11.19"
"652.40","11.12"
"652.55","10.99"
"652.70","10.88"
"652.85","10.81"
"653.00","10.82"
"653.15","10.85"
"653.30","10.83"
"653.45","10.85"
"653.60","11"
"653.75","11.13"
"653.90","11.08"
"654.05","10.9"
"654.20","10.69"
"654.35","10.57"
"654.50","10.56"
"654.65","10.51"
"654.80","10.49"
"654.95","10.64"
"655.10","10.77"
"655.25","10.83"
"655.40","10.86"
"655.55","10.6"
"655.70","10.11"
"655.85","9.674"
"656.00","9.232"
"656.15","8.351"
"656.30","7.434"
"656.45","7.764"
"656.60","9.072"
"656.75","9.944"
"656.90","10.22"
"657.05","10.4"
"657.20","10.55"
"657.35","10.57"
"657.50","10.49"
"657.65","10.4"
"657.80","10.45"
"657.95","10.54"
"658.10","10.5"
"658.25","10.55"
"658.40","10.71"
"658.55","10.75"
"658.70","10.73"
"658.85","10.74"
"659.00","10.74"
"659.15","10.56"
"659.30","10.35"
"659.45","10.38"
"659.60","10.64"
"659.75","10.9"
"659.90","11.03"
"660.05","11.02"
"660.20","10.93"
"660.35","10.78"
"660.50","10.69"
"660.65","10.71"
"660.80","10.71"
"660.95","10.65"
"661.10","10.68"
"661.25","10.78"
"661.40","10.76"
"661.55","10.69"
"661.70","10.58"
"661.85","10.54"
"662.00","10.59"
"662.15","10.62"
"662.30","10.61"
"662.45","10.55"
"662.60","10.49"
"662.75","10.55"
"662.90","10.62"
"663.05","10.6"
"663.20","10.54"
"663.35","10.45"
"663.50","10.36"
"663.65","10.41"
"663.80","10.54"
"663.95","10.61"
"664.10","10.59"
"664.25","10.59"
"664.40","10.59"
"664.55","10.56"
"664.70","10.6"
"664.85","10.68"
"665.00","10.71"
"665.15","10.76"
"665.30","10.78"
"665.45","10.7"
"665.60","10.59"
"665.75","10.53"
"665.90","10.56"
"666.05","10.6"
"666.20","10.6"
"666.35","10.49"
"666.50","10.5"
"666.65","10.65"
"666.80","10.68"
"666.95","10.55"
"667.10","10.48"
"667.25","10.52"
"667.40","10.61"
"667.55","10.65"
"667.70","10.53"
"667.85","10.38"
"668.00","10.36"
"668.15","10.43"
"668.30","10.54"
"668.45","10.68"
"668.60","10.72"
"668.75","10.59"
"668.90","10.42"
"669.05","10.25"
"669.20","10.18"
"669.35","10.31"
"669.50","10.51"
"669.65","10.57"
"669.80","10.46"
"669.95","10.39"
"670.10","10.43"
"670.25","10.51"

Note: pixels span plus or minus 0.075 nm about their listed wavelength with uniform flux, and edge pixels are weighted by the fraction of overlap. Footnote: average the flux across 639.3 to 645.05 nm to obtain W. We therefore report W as 11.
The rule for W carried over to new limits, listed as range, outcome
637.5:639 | 11.3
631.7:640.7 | 11.2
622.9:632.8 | 11.4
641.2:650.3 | 10.9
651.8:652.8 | 11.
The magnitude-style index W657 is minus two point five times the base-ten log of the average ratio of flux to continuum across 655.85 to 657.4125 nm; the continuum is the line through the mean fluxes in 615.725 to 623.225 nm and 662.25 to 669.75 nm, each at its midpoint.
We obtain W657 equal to 0.15 mag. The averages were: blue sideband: 11.5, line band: 9.36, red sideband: 10.5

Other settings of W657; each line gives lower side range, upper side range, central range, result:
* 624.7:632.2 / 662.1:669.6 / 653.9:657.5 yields 0.07 mag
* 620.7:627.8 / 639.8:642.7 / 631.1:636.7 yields 0.00 mag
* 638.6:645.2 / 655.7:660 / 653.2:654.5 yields -0.05 mag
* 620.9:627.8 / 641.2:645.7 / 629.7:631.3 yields -0.02 mag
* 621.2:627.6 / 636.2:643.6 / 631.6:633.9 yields 0.01 mag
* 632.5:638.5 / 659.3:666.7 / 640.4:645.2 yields 0.01 mag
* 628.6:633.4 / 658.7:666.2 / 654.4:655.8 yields 0.02 mag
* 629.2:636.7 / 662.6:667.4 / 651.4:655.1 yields 0.00 mag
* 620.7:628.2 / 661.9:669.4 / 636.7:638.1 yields -0.02 mag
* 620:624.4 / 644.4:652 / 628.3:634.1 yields -0.01 mag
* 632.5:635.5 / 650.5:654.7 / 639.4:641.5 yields 0.02 mag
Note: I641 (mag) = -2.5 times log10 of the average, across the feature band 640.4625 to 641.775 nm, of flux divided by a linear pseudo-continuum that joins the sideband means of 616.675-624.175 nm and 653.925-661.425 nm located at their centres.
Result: 0.011 mag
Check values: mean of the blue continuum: 11.5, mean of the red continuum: 10.4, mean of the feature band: 10.8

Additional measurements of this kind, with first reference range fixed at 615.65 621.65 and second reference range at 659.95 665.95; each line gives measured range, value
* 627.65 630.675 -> -0.02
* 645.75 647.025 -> 0.01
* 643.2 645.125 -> 0.00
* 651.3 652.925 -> -0.01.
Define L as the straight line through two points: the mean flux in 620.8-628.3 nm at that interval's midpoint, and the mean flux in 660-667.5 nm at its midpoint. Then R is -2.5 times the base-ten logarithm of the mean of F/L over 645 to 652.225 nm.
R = 0.00 mag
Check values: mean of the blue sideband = 11.4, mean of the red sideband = 10.6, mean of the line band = 10.9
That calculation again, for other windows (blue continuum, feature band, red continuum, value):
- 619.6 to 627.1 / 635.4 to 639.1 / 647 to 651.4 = -0.012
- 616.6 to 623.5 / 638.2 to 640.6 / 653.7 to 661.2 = -0.023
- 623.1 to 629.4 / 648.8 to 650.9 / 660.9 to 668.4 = 0.013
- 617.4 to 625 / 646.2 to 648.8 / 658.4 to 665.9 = 0.008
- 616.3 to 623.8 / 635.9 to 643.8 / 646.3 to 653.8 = -0.003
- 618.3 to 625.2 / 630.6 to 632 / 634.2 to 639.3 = -0.008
